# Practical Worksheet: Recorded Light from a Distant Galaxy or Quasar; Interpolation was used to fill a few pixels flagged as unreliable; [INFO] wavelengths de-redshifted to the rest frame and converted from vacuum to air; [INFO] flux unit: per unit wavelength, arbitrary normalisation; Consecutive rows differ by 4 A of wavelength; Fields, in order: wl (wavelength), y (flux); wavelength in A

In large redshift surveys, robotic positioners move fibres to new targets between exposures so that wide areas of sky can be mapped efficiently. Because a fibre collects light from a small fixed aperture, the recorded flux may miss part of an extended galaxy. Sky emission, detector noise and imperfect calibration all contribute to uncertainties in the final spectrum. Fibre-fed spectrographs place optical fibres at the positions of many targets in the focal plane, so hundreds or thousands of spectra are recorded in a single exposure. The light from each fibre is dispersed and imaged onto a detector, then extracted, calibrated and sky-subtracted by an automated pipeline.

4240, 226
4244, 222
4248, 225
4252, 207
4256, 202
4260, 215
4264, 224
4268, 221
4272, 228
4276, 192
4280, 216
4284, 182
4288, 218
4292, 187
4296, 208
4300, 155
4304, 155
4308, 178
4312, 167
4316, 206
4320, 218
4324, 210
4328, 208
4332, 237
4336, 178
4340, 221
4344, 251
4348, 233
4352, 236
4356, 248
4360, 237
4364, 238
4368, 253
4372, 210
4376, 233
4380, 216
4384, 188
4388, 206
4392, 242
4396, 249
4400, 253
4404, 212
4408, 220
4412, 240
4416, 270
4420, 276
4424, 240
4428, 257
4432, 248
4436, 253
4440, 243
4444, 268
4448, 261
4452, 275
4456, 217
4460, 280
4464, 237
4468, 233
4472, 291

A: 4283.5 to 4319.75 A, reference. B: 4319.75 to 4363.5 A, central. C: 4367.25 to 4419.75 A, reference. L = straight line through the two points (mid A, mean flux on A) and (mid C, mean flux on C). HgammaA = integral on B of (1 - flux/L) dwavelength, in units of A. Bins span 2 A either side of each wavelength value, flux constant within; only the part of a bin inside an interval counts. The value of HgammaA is -4.32 A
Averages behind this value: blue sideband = 186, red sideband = 231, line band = 226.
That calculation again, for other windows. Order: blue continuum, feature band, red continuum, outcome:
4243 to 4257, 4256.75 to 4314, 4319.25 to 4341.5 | 4.5 A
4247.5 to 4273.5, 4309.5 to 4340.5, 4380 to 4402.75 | 2.4 A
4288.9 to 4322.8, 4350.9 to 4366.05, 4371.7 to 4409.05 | -2.2 A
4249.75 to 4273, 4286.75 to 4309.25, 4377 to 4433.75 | 3.9 A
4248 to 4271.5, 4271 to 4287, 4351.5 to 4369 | 1.2 A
